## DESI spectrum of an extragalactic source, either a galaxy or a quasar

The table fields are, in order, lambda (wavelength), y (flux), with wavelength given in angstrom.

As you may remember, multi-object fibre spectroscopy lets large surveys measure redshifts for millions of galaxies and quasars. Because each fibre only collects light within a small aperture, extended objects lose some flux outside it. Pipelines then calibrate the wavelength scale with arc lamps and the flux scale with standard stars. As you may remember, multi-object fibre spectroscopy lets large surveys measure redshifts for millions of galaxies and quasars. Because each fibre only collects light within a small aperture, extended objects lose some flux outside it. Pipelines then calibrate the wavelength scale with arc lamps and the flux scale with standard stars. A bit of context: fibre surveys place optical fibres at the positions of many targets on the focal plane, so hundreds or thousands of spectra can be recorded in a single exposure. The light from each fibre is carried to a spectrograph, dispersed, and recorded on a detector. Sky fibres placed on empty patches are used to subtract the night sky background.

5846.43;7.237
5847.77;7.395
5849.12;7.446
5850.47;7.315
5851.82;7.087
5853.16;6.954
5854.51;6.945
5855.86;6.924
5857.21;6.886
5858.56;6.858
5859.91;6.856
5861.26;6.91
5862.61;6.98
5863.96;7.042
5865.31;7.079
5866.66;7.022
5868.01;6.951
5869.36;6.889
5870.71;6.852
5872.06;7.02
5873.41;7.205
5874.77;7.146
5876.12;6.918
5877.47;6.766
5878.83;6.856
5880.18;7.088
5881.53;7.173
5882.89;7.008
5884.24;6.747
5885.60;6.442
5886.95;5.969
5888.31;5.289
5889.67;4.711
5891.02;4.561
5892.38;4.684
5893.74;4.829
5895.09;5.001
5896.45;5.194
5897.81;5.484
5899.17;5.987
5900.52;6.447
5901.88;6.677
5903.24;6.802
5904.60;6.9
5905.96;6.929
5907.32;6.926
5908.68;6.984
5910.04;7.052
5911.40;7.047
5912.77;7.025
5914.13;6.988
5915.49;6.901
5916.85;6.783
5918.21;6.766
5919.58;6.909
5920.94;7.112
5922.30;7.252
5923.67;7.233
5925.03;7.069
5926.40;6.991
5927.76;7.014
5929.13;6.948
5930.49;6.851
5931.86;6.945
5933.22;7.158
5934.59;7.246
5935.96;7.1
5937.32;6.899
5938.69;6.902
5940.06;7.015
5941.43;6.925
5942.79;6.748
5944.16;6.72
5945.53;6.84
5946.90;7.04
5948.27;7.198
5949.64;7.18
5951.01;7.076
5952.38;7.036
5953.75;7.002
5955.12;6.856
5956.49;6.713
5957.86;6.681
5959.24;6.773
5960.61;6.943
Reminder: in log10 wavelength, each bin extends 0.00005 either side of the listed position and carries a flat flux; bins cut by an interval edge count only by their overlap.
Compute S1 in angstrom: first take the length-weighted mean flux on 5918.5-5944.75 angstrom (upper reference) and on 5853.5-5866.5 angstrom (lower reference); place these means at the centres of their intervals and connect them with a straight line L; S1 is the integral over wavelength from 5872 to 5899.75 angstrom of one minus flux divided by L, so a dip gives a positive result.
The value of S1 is 3.5 angstrom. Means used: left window 6.94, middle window 6.08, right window 7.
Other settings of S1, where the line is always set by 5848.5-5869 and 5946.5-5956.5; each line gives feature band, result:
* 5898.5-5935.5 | 0.53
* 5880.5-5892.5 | 1.86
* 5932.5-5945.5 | 0.13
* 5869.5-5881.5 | 0.05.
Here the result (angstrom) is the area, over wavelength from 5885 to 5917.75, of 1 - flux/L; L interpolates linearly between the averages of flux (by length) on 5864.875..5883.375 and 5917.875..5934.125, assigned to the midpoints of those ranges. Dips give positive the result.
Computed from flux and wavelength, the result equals 4.0 angstrom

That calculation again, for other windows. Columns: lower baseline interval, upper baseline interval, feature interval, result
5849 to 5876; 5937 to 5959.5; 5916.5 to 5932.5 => -0.1 angstrom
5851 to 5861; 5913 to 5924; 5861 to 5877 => -0.1 angstrom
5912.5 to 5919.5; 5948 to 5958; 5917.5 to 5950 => -0.3 angstrom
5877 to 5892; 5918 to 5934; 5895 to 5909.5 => 0.4 angstrom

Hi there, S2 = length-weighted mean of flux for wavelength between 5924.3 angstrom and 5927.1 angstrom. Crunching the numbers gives 7.04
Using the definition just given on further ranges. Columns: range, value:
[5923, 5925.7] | 7.16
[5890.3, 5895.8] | 4.77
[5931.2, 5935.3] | 7.12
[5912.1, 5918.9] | 6.89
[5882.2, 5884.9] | 6.88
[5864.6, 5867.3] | 7.05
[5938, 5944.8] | 6.86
